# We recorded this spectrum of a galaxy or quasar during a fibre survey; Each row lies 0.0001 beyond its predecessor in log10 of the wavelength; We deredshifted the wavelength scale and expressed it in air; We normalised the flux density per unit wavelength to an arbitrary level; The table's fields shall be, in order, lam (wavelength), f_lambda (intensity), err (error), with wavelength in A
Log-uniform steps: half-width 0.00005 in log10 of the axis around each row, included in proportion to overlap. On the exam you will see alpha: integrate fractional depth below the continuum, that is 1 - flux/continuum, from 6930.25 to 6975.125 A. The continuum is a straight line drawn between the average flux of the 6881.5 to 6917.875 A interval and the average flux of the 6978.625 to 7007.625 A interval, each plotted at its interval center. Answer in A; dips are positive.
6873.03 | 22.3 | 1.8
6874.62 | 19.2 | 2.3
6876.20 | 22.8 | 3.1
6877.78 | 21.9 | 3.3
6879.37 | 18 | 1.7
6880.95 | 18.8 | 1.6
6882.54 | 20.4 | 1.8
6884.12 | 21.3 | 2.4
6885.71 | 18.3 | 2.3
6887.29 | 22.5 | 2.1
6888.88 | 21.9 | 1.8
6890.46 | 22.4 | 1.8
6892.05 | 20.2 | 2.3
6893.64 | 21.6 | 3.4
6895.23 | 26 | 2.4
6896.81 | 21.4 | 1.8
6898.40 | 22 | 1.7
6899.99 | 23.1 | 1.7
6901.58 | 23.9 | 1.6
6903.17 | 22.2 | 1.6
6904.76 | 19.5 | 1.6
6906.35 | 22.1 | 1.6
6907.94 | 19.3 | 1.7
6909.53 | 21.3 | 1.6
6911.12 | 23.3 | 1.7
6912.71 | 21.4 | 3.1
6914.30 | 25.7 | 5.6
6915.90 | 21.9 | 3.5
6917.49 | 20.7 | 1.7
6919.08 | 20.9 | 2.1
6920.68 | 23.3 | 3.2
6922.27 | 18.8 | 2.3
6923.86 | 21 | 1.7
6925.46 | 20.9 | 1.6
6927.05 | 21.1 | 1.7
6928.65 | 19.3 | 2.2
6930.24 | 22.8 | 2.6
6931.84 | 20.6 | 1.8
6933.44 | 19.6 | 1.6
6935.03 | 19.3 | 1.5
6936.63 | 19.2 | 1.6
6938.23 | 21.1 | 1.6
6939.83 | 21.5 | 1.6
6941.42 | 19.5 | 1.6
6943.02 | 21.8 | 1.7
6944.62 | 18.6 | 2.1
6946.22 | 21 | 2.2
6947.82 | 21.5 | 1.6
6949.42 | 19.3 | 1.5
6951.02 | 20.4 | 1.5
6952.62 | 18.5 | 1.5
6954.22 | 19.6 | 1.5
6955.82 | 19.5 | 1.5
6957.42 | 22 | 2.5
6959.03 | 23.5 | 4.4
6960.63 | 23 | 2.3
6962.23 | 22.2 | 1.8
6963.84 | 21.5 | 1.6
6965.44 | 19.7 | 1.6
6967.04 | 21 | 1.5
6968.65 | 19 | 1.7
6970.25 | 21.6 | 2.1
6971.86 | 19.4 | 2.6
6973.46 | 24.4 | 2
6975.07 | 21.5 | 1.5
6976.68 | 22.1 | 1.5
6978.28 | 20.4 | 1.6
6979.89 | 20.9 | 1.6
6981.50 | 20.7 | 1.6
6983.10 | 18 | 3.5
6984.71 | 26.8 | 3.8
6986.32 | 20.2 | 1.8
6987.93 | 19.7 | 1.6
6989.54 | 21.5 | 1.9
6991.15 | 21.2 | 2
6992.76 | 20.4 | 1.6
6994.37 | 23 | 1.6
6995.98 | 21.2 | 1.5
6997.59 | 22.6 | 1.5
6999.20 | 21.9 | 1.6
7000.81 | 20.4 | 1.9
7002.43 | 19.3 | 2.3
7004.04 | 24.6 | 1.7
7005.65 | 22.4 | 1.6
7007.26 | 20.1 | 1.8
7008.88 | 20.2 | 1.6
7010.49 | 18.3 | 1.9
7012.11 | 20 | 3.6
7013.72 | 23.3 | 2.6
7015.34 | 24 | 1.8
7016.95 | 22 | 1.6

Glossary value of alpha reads 1.8 A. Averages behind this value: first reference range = 21.8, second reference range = 21.4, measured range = 20.7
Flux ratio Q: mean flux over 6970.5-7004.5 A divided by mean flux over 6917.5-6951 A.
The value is 1.04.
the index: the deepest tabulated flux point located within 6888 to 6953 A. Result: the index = 18.5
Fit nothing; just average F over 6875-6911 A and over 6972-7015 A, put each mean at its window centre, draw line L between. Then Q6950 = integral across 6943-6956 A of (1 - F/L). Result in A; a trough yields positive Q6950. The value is 0.9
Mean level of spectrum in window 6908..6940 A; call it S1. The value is 21.1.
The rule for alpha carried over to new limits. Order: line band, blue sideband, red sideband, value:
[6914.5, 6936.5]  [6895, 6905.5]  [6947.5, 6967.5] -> 0.9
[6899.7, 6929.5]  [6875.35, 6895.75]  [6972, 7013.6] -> -0.5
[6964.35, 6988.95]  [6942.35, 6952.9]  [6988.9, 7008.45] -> -0.1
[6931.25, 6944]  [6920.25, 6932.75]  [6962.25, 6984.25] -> 0.4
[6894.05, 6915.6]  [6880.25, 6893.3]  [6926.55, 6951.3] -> -1.8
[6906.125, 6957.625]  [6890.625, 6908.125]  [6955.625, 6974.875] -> 2.3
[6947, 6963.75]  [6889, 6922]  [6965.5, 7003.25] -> 0.4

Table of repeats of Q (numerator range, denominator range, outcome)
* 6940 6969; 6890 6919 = 0.94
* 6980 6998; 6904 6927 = 1.00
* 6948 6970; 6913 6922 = 0.93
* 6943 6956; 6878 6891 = 0.97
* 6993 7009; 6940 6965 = 1.04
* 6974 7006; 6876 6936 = 1.01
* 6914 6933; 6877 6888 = 1.06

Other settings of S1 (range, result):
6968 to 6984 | 20.9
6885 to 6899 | 21.8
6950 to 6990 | 21.1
